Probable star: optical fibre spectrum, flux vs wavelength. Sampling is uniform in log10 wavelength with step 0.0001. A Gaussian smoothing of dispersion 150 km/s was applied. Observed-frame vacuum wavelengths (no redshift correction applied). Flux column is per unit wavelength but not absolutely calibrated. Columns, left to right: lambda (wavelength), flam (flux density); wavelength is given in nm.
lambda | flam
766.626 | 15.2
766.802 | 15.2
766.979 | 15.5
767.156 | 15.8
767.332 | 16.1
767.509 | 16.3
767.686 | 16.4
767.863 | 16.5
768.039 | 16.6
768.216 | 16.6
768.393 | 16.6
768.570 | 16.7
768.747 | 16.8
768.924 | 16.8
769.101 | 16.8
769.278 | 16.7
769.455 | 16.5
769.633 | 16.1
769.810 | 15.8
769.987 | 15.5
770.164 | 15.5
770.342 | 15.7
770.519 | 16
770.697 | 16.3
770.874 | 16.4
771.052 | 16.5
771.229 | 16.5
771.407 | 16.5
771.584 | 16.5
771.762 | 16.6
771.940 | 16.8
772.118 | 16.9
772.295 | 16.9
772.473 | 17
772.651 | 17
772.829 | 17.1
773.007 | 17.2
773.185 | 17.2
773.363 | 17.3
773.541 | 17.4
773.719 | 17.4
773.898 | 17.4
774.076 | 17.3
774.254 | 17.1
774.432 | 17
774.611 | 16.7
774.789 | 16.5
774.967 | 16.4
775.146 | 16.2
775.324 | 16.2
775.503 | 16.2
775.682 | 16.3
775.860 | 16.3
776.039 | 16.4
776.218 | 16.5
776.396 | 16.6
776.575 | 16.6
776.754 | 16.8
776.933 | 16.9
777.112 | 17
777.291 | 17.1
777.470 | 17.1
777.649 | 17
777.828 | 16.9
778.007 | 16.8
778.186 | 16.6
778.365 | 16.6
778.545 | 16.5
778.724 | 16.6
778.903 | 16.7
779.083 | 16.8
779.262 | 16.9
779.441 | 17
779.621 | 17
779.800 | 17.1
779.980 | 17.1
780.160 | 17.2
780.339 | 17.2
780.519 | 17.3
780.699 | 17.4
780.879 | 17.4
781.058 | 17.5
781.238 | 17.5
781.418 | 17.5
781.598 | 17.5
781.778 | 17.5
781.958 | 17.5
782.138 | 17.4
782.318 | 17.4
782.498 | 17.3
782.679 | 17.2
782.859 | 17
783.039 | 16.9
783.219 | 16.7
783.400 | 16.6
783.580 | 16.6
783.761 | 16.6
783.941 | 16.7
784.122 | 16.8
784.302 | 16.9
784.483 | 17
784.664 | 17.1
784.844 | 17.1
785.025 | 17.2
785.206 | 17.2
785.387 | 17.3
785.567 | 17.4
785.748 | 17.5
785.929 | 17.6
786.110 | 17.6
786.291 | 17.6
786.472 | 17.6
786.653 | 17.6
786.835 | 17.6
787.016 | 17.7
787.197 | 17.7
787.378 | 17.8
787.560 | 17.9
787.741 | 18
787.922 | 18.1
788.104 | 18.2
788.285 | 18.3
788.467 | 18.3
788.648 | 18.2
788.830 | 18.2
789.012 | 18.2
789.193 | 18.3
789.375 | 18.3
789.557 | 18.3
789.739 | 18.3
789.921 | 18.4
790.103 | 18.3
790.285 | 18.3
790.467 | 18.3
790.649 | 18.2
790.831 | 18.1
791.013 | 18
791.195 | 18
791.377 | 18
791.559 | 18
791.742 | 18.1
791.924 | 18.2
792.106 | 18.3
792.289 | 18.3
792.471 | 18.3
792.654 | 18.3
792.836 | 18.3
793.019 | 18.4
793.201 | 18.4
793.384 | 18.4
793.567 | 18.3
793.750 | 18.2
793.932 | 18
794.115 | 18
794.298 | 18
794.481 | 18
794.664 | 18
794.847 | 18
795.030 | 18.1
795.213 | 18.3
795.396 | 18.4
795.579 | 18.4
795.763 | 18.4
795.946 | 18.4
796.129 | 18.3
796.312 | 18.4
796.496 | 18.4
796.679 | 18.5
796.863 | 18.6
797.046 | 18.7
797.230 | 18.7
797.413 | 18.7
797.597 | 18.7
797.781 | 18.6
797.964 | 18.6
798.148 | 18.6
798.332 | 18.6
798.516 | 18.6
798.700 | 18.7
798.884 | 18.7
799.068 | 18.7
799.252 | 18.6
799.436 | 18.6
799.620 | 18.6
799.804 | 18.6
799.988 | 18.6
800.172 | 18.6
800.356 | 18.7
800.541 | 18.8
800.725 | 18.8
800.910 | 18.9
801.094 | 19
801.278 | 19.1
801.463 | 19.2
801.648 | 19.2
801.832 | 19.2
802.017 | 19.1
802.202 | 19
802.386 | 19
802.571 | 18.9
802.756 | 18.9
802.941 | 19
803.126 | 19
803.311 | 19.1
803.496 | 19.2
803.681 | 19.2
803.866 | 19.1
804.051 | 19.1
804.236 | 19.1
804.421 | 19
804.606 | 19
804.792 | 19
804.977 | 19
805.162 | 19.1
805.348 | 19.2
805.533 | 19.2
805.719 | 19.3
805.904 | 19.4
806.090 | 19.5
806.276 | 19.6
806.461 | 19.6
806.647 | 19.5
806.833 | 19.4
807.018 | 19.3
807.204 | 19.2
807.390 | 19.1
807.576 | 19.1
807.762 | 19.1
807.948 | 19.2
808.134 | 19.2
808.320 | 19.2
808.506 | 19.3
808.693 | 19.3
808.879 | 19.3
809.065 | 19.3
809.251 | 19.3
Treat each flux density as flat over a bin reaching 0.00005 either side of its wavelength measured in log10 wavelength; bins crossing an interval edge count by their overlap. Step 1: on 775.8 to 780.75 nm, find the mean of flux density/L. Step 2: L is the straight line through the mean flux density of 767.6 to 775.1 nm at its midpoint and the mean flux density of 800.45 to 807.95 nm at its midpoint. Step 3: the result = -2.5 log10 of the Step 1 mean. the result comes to 0.021 mag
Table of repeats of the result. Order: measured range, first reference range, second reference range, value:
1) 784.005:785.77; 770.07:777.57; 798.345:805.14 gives 0.028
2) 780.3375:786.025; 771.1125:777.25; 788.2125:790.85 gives 0.029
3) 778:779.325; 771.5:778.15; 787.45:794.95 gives 0.030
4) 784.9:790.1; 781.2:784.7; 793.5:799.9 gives -0.021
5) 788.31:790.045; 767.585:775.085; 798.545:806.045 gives -0.017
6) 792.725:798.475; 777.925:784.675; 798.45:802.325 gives 0.001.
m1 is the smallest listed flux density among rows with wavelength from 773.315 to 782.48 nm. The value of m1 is 16.2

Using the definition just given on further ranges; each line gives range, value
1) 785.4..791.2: 17.4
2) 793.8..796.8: 18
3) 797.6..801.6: 18.6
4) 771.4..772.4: 16.5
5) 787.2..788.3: 17.8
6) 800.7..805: 18.8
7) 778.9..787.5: 16.6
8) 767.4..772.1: 15.5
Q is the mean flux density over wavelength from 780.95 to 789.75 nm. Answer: 17.5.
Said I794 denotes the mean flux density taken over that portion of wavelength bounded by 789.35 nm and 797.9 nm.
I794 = 18.3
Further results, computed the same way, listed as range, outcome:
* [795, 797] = 18.4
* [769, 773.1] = 16.5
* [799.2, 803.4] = 18.9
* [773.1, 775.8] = 16.8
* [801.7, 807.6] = 19.2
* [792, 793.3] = 18.3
